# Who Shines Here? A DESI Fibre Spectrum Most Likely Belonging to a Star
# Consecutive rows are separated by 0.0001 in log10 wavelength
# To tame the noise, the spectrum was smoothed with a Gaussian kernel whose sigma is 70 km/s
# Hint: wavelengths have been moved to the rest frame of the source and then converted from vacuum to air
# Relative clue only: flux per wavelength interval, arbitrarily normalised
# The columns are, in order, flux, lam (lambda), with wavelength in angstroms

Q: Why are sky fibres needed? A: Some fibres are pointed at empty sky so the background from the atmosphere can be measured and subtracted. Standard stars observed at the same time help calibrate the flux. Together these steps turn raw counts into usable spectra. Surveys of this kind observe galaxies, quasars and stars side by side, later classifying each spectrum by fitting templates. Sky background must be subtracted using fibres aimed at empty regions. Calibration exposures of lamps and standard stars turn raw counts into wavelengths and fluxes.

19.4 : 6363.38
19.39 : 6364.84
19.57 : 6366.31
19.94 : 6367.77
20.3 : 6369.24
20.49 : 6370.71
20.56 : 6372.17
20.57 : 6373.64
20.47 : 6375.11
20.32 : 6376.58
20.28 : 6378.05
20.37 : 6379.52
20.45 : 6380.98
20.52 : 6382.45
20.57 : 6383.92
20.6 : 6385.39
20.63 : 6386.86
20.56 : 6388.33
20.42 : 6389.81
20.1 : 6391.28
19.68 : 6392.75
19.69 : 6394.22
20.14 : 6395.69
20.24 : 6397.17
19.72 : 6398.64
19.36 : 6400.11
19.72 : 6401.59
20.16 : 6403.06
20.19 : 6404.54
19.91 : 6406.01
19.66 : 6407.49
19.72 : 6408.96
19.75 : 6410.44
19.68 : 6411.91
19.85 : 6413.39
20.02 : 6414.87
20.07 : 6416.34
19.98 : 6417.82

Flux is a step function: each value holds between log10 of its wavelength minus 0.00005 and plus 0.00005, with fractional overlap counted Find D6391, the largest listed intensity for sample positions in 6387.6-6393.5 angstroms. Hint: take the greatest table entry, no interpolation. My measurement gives 20.56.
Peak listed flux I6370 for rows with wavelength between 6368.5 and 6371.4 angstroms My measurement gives 20.49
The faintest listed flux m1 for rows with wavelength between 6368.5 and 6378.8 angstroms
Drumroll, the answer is 20.28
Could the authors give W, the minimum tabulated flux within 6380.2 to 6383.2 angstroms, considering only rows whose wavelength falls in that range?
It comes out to 20.45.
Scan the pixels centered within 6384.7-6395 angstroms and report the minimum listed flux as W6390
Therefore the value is 19.68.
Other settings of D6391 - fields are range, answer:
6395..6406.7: 20.24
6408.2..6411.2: 19.75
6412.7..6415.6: 20.02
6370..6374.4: 20.57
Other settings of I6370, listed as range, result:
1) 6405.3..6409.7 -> 19.91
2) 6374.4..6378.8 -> 20.47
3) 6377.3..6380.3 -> 20.37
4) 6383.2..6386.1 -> 20.6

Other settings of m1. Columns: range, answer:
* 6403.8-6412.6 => 19.66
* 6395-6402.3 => 19.36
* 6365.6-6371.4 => 19.57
